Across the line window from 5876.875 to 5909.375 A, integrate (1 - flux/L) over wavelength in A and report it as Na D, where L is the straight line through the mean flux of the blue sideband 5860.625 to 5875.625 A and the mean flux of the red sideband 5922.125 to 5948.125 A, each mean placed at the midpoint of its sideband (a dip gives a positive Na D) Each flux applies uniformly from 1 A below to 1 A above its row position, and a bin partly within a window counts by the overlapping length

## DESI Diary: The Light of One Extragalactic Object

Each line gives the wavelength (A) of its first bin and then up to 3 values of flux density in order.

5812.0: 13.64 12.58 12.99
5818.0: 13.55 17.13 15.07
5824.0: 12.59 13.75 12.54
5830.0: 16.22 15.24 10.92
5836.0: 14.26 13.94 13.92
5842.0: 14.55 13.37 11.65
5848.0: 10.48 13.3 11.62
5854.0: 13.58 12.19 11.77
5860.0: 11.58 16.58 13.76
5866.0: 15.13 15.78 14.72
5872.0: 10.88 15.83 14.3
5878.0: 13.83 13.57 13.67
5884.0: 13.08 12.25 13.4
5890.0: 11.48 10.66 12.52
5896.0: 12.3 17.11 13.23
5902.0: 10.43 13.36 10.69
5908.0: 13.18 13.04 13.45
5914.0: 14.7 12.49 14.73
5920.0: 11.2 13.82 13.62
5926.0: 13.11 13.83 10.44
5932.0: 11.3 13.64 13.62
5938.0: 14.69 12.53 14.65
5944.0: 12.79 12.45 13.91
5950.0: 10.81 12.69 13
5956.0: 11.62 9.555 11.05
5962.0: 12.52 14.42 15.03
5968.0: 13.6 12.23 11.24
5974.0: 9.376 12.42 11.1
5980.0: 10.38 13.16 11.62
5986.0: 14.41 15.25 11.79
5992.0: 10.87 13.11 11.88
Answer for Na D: 2.84 A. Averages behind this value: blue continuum 14.6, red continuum 13.1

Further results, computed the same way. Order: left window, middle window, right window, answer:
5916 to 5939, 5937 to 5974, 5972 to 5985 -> -1.5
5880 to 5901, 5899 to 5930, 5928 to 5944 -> 0.2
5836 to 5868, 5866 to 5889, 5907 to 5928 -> -0.9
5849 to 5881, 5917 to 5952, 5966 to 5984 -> -1.3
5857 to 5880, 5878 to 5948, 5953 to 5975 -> 0.7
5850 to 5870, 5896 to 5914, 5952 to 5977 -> -0.2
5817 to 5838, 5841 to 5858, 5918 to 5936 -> 1.6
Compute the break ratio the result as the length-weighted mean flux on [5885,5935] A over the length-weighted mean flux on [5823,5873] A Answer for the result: 0.96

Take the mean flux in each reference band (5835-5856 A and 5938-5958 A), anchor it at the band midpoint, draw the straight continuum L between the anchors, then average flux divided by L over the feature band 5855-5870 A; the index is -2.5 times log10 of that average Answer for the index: -0.075 mag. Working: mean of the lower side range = 13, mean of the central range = 13.9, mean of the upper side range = 12.7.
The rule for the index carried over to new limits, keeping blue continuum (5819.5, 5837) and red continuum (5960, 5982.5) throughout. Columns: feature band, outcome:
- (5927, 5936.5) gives 0.02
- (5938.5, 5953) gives -0.03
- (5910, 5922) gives -0.03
